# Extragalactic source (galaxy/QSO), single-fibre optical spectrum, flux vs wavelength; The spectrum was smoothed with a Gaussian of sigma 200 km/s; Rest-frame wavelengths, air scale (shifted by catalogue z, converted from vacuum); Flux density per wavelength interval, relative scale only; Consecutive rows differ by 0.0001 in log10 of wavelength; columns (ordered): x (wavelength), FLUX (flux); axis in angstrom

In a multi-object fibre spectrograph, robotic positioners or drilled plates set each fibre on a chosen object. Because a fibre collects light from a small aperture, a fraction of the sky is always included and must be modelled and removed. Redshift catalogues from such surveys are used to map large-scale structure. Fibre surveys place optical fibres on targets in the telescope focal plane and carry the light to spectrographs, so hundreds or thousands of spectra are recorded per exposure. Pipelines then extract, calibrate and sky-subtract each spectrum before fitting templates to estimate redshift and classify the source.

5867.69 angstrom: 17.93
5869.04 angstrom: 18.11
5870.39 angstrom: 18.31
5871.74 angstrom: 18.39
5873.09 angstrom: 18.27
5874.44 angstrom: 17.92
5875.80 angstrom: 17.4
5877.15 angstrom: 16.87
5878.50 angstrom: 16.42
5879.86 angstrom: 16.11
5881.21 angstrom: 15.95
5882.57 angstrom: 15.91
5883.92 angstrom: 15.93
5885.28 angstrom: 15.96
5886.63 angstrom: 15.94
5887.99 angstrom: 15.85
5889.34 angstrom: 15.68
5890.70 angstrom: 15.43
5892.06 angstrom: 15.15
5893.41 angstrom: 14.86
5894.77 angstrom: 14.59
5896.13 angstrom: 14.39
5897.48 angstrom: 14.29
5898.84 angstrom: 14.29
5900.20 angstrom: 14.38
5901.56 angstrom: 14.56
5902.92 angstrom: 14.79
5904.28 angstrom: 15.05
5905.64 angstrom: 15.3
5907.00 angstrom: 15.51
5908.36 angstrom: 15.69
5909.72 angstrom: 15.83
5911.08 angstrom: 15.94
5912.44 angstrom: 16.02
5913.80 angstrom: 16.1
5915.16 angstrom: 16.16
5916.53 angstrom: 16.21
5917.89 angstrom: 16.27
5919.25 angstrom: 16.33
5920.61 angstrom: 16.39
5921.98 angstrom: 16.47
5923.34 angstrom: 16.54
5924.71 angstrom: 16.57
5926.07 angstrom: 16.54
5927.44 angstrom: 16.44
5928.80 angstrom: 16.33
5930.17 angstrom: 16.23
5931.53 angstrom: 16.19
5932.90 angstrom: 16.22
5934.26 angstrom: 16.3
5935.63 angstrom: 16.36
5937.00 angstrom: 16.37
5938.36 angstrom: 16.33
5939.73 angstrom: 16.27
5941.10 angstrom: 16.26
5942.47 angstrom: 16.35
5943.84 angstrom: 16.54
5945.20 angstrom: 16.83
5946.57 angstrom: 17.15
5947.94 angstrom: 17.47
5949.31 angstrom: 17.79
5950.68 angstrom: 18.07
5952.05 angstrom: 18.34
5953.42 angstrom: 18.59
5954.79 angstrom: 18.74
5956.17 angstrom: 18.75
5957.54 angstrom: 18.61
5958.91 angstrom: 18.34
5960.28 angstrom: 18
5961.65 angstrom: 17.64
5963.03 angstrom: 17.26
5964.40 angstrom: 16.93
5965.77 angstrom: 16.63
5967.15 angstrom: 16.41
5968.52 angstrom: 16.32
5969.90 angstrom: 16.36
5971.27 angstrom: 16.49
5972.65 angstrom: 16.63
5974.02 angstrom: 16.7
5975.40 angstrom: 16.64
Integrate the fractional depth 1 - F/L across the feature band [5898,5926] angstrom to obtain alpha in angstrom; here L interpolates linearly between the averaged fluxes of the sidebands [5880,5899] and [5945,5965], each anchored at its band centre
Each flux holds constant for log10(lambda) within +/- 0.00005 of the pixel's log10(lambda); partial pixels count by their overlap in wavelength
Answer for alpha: 0.9 angstrom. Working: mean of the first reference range 15.4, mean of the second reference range 17.9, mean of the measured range 15.7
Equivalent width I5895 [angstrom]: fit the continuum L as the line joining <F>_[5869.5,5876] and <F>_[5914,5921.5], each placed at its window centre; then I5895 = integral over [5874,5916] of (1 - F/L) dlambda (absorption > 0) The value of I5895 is 3.9 angstrom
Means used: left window 18.1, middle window 15.6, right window 16.3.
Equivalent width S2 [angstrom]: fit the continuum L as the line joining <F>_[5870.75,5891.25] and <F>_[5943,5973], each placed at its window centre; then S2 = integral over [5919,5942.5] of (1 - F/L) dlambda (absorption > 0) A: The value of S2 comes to 1.1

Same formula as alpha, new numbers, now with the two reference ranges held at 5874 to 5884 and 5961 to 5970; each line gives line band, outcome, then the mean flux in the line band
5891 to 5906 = 1.73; 14.7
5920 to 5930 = 0.14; 16.4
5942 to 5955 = -0.63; 17.6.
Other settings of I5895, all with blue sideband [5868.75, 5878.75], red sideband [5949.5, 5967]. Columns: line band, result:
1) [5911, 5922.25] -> 1.03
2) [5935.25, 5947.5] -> 0.94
